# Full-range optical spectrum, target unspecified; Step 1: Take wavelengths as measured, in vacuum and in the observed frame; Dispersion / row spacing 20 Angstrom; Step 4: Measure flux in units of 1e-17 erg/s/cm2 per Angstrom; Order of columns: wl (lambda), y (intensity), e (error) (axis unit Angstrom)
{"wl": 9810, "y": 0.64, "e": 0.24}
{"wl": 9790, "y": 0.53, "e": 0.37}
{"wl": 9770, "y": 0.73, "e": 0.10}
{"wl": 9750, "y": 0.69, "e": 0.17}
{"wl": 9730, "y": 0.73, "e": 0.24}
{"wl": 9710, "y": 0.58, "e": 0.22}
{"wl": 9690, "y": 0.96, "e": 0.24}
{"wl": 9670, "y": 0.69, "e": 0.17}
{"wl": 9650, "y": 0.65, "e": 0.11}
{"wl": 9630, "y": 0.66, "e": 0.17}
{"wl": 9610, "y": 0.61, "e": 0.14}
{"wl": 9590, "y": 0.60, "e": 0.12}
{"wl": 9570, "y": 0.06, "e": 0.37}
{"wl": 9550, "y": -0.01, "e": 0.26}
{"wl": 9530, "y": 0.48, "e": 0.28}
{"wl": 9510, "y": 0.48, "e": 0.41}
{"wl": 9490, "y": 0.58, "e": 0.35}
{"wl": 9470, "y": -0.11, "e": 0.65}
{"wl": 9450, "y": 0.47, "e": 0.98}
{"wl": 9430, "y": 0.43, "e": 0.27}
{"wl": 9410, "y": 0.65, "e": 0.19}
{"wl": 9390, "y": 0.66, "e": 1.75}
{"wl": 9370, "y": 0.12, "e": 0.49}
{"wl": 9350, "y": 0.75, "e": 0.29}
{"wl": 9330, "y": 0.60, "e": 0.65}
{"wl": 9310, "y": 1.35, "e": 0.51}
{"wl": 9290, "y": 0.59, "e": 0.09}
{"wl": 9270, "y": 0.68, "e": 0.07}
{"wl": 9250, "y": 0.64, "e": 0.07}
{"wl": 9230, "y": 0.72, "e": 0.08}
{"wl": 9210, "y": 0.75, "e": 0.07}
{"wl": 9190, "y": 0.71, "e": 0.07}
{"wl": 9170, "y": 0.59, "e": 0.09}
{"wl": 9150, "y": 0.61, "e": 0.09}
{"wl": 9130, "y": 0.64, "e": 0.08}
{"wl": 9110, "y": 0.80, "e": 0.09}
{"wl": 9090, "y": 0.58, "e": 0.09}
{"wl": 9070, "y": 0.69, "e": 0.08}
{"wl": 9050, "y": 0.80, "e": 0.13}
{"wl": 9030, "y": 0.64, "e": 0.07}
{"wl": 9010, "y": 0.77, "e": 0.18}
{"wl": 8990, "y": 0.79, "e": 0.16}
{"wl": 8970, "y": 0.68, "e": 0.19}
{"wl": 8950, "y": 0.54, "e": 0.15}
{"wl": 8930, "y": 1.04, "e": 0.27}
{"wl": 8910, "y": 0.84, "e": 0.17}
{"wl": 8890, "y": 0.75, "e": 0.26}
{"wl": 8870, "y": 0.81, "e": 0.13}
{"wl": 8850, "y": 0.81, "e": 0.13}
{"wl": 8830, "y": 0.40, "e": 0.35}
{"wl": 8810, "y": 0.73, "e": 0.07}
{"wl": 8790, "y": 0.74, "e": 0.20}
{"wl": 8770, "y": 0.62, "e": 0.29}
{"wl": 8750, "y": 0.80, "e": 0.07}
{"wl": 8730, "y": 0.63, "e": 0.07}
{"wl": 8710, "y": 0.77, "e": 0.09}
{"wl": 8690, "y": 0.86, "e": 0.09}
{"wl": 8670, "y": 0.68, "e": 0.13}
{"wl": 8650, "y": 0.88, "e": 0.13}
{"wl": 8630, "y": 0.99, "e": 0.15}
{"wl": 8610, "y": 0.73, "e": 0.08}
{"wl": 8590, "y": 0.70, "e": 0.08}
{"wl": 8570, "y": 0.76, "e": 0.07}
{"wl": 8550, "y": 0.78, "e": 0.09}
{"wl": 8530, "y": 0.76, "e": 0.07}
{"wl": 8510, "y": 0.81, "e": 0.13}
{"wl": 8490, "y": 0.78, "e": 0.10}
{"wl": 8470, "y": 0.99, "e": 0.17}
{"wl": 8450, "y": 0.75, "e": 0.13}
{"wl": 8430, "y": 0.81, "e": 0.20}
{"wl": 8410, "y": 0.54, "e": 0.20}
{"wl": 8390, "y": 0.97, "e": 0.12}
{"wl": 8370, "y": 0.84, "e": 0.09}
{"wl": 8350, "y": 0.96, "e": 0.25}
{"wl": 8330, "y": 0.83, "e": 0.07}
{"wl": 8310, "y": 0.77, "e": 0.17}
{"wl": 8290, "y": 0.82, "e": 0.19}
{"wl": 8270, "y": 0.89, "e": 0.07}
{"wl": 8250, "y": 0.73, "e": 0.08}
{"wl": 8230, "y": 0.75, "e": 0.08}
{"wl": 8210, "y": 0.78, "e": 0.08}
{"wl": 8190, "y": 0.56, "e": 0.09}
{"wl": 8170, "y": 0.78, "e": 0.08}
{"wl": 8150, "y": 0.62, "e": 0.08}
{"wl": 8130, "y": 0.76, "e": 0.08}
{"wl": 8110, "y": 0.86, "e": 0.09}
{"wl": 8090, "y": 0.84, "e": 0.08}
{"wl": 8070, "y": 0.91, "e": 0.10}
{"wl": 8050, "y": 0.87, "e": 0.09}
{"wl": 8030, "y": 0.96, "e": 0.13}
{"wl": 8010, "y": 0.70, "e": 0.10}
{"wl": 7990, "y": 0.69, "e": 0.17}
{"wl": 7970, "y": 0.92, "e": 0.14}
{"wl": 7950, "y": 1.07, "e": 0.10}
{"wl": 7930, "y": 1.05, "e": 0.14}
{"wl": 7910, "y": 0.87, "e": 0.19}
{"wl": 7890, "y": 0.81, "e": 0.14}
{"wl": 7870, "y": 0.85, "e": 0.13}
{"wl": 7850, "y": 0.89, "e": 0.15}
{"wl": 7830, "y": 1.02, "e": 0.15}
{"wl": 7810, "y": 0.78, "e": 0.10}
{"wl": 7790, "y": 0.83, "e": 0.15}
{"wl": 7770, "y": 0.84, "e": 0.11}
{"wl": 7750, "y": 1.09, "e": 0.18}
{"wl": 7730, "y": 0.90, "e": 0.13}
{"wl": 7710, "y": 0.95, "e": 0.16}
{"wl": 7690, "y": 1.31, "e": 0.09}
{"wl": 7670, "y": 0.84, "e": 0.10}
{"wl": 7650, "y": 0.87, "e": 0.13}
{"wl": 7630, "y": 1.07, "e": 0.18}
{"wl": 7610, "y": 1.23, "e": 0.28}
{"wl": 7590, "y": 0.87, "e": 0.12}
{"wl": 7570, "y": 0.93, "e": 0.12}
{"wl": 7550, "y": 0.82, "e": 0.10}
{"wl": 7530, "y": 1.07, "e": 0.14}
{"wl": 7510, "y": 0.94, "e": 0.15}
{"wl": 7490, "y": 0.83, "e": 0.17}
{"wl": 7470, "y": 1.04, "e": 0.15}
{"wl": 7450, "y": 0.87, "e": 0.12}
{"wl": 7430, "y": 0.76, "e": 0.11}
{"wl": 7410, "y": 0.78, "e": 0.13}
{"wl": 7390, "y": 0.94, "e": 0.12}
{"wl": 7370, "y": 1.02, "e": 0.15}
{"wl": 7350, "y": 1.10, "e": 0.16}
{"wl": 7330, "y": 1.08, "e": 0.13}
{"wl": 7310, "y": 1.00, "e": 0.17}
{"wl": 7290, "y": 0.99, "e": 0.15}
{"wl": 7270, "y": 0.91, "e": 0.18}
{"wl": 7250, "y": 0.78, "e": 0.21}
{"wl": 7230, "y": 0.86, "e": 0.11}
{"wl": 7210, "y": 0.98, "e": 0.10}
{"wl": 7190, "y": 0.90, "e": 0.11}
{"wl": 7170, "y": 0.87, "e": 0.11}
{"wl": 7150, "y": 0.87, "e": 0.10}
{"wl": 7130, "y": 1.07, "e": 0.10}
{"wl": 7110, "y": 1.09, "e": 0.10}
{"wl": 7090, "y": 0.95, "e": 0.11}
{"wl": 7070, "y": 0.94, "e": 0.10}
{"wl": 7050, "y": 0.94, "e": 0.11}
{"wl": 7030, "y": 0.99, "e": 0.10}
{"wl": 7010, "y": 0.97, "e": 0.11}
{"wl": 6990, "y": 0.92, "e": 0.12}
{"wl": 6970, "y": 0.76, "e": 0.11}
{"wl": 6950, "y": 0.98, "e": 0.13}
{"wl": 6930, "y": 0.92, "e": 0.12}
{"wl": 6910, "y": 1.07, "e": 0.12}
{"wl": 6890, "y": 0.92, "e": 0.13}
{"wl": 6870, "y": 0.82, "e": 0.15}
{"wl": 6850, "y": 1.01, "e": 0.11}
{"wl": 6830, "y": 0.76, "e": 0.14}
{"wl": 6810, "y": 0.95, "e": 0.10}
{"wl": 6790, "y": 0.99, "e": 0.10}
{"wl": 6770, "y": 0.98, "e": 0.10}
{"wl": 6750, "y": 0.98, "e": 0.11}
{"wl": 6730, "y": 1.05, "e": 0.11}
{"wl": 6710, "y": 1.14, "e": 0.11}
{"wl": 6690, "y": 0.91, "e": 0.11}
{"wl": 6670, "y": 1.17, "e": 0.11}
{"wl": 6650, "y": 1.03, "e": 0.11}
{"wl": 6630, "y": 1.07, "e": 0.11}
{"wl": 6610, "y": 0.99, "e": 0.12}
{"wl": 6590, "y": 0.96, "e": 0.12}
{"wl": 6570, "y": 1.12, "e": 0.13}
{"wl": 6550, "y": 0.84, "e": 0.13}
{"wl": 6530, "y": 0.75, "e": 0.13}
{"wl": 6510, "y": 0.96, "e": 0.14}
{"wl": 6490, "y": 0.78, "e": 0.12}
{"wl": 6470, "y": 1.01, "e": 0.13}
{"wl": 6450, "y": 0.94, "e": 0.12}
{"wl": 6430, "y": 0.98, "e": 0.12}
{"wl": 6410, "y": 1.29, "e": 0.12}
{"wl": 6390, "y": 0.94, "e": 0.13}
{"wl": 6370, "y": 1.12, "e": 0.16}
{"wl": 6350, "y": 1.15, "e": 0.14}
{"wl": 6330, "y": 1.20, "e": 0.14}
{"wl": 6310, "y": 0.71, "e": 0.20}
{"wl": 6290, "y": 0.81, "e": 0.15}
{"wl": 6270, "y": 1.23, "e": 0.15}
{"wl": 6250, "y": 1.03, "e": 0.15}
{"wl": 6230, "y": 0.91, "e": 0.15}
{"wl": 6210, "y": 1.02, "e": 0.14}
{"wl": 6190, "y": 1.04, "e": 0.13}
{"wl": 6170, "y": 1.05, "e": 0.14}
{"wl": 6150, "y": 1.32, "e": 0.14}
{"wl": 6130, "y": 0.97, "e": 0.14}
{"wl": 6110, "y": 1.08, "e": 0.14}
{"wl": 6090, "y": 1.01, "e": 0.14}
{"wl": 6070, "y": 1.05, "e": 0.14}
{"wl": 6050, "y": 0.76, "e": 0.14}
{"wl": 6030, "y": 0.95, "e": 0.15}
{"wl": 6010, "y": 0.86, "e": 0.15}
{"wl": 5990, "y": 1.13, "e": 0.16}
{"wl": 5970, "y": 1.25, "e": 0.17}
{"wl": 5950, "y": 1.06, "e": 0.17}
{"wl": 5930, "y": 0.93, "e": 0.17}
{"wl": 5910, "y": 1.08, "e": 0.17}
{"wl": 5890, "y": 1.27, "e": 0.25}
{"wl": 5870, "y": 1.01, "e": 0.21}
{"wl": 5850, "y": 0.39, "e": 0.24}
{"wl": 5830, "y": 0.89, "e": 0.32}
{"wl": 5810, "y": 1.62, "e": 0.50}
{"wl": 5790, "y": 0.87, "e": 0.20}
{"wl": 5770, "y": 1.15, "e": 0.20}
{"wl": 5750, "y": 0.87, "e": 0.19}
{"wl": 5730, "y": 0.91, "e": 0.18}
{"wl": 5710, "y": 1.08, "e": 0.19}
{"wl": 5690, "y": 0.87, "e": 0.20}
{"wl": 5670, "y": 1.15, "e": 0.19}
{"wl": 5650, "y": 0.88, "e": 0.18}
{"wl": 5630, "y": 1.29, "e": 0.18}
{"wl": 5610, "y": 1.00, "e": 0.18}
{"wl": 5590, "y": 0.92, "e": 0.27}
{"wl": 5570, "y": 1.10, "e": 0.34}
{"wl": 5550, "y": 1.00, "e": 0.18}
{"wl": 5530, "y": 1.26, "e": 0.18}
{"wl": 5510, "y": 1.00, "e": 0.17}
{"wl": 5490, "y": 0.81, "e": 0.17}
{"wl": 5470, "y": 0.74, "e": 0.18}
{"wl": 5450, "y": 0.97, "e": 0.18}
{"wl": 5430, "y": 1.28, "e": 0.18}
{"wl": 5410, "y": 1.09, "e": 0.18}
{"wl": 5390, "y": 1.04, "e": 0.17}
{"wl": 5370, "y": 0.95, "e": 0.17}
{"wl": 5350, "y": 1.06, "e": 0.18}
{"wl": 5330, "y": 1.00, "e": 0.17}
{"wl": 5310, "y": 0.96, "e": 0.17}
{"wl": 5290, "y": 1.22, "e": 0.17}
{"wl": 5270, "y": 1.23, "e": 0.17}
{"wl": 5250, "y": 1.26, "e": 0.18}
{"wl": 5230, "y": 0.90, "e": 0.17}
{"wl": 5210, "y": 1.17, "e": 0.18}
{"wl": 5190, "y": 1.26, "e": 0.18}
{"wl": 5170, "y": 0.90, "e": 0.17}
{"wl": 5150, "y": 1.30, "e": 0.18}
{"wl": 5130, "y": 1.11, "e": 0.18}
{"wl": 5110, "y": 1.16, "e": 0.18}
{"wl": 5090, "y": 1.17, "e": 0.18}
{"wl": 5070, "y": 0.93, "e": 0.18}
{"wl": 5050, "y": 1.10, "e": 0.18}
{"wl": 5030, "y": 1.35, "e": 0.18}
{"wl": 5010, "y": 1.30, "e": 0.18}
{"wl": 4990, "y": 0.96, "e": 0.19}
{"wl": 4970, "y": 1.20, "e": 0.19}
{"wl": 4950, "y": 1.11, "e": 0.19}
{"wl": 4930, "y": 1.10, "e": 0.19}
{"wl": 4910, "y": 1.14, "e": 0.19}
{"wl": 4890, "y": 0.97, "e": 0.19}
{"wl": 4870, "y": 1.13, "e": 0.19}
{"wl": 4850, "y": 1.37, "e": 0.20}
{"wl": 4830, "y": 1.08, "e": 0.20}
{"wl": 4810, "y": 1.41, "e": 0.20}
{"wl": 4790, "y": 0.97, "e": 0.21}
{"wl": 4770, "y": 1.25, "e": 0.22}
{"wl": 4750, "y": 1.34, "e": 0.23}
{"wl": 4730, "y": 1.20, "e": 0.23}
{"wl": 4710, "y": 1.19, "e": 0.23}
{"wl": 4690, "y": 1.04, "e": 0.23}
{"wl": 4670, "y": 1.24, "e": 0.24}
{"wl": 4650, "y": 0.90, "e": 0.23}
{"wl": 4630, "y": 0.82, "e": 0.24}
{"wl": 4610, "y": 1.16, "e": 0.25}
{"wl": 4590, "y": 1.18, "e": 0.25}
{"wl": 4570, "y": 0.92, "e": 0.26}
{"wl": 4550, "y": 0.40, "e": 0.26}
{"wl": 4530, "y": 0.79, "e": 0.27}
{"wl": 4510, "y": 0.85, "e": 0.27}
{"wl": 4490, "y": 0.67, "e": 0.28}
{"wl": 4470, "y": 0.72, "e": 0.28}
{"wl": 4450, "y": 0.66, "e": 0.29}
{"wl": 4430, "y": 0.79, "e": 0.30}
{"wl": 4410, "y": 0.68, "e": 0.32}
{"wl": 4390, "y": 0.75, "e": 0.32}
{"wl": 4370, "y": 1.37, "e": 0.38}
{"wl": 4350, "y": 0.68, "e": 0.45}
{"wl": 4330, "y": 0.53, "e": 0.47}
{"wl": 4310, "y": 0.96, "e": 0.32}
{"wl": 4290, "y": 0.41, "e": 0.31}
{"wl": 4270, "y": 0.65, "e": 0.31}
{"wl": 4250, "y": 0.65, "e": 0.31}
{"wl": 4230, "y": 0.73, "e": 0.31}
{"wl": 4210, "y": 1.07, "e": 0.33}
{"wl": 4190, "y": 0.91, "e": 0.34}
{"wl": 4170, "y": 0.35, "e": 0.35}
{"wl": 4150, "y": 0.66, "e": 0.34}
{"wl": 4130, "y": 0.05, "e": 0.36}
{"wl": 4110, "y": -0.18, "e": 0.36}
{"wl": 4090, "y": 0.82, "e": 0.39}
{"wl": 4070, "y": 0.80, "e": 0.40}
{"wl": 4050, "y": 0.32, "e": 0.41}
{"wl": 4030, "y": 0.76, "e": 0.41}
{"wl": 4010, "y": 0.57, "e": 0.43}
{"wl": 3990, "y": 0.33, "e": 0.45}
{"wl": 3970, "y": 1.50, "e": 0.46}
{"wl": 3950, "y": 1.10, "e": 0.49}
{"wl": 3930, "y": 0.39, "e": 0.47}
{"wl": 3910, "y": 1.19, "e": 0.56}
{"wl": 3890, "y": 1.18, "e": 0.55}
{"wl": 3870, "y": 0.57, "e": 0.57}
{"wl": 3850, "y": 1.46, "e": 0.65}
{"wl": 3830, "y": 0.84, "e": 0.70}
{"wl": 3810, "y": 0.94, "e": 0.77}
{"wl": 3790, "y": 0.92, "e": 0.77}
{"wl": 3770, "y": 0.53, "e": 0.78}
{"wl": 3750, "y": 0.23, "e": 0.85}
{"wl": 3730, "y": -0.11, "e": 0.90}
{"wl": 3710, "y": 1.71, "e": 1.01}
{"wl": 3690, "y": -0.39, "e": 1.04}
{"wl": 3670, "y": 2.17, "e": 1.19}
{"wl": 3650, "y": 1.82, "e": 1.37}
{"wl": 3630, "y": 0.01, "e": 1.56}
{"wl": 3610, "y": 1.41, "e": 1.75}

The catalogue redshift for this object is 0.17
